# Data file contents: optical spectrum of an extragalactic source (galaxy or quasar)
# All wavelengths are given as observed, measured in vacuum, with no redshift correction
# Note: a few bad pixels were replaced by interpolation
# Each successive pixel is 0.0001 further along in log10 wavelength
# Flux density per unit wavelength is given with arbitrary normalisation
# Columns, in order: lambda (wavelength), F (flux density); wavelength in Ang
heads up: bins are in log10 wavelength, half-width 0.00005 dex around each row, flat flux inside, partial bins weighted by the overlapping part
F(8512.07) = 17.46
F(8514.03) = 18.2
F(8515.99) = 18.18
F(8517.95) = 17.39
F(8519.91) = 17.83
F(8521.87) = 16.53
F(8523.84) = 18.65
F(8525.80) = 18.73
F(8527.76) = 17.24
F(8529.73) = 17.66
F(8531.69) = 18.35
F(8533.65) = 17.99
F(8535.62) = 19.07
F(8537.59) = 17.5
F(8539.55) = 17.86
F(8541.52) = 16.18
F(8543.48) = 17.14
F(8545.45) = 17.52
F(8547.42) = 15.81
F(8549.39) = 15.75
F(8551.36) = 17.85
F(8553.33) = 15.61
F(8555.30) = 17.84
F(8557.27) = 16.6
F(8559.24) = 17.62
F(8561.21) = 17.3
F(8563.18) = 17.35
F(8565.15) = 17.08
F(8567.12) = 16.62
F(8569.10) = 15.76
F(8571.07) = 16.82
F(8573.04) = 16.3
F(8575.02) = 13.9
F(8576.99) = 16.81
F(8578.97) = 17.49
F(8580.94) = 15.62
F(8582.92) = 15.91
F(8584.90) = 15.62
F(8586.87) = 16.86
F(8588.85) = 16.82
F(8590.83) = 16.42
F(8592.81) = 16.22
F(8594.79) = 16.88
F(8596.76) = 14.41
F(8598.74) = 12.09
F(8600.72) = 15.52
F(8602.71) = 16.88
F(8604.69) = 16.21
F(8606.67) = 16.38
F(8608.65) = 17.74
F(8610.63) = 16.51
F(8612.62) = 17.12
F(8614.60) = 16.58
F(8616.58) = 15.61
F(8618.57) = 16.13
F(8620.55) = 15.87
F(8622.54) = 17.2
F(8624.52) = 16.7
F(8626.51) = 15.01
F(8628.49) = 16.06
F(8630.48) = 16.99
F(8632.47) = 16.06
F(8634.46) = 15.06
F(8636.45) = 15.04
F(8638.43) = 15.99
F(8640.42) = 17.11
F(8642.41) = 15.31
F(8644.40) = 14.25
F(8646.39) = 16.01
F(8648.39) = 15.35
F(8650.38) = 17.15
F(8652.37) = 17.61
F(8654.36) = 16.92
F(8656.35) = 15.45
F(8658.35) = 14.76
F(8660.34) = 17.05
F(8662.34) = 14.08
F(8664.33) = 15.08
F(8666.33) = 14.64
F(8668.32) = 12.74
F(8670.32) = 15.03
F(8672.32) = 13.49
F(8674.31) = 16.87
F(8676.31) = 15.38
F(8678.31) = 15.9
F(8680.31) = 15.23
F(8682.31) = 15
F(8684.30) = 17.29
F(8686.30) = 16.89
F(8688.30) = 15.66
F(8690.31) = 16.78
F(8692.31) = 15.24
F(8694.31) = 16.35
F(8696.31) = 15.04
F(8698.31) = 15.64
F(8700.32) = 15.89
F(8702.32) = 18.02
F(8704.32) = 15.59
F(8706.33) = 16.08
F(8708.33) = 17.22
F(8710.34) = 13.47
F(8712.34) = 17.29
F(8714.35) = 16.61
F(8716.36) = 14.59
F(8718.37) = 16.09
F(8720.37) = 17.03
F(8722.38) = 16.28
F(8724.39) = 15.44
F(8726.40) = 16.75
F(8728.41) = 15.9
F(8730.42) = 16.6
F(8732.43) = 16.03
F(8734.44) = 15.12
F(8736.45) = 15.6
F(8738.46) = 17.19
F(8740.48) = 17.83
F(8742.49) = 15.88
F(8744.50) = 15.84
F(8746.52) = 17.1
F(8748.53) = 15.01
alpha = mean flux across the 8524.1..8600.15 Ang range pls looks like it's 16.7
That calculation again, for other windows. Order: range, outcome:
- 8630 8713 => 15.7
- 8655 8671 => 14.9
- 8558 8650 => 16.2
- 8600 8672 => 15.9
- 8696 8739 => 16.1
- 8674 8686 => 16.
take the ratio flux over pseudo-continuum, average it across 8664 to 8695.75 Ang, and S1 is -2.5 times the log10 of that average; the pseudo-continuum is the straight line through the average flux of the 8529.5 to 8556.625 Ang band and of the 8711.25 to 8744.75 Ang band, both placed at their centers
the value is 0.070 mag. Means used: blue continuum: 17.3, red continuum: 16.2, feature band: 15.5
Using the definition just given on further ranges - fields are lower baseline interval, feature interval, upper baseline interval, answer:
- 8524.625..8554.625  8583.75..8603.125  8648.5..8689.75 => 0.061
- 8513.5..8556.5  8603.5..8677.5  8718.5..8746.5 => 0.066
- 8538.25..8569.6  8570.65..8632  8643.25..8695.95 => 0.015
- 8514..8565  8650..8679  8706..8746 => 0.077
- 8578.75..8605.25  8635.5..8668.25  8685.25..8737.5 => 0.021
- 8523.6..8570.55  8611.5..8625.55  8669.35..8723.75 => 0.011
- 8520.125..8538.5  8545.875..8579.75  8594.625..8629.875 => 0.036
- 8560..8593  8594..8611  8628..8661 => 0.030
